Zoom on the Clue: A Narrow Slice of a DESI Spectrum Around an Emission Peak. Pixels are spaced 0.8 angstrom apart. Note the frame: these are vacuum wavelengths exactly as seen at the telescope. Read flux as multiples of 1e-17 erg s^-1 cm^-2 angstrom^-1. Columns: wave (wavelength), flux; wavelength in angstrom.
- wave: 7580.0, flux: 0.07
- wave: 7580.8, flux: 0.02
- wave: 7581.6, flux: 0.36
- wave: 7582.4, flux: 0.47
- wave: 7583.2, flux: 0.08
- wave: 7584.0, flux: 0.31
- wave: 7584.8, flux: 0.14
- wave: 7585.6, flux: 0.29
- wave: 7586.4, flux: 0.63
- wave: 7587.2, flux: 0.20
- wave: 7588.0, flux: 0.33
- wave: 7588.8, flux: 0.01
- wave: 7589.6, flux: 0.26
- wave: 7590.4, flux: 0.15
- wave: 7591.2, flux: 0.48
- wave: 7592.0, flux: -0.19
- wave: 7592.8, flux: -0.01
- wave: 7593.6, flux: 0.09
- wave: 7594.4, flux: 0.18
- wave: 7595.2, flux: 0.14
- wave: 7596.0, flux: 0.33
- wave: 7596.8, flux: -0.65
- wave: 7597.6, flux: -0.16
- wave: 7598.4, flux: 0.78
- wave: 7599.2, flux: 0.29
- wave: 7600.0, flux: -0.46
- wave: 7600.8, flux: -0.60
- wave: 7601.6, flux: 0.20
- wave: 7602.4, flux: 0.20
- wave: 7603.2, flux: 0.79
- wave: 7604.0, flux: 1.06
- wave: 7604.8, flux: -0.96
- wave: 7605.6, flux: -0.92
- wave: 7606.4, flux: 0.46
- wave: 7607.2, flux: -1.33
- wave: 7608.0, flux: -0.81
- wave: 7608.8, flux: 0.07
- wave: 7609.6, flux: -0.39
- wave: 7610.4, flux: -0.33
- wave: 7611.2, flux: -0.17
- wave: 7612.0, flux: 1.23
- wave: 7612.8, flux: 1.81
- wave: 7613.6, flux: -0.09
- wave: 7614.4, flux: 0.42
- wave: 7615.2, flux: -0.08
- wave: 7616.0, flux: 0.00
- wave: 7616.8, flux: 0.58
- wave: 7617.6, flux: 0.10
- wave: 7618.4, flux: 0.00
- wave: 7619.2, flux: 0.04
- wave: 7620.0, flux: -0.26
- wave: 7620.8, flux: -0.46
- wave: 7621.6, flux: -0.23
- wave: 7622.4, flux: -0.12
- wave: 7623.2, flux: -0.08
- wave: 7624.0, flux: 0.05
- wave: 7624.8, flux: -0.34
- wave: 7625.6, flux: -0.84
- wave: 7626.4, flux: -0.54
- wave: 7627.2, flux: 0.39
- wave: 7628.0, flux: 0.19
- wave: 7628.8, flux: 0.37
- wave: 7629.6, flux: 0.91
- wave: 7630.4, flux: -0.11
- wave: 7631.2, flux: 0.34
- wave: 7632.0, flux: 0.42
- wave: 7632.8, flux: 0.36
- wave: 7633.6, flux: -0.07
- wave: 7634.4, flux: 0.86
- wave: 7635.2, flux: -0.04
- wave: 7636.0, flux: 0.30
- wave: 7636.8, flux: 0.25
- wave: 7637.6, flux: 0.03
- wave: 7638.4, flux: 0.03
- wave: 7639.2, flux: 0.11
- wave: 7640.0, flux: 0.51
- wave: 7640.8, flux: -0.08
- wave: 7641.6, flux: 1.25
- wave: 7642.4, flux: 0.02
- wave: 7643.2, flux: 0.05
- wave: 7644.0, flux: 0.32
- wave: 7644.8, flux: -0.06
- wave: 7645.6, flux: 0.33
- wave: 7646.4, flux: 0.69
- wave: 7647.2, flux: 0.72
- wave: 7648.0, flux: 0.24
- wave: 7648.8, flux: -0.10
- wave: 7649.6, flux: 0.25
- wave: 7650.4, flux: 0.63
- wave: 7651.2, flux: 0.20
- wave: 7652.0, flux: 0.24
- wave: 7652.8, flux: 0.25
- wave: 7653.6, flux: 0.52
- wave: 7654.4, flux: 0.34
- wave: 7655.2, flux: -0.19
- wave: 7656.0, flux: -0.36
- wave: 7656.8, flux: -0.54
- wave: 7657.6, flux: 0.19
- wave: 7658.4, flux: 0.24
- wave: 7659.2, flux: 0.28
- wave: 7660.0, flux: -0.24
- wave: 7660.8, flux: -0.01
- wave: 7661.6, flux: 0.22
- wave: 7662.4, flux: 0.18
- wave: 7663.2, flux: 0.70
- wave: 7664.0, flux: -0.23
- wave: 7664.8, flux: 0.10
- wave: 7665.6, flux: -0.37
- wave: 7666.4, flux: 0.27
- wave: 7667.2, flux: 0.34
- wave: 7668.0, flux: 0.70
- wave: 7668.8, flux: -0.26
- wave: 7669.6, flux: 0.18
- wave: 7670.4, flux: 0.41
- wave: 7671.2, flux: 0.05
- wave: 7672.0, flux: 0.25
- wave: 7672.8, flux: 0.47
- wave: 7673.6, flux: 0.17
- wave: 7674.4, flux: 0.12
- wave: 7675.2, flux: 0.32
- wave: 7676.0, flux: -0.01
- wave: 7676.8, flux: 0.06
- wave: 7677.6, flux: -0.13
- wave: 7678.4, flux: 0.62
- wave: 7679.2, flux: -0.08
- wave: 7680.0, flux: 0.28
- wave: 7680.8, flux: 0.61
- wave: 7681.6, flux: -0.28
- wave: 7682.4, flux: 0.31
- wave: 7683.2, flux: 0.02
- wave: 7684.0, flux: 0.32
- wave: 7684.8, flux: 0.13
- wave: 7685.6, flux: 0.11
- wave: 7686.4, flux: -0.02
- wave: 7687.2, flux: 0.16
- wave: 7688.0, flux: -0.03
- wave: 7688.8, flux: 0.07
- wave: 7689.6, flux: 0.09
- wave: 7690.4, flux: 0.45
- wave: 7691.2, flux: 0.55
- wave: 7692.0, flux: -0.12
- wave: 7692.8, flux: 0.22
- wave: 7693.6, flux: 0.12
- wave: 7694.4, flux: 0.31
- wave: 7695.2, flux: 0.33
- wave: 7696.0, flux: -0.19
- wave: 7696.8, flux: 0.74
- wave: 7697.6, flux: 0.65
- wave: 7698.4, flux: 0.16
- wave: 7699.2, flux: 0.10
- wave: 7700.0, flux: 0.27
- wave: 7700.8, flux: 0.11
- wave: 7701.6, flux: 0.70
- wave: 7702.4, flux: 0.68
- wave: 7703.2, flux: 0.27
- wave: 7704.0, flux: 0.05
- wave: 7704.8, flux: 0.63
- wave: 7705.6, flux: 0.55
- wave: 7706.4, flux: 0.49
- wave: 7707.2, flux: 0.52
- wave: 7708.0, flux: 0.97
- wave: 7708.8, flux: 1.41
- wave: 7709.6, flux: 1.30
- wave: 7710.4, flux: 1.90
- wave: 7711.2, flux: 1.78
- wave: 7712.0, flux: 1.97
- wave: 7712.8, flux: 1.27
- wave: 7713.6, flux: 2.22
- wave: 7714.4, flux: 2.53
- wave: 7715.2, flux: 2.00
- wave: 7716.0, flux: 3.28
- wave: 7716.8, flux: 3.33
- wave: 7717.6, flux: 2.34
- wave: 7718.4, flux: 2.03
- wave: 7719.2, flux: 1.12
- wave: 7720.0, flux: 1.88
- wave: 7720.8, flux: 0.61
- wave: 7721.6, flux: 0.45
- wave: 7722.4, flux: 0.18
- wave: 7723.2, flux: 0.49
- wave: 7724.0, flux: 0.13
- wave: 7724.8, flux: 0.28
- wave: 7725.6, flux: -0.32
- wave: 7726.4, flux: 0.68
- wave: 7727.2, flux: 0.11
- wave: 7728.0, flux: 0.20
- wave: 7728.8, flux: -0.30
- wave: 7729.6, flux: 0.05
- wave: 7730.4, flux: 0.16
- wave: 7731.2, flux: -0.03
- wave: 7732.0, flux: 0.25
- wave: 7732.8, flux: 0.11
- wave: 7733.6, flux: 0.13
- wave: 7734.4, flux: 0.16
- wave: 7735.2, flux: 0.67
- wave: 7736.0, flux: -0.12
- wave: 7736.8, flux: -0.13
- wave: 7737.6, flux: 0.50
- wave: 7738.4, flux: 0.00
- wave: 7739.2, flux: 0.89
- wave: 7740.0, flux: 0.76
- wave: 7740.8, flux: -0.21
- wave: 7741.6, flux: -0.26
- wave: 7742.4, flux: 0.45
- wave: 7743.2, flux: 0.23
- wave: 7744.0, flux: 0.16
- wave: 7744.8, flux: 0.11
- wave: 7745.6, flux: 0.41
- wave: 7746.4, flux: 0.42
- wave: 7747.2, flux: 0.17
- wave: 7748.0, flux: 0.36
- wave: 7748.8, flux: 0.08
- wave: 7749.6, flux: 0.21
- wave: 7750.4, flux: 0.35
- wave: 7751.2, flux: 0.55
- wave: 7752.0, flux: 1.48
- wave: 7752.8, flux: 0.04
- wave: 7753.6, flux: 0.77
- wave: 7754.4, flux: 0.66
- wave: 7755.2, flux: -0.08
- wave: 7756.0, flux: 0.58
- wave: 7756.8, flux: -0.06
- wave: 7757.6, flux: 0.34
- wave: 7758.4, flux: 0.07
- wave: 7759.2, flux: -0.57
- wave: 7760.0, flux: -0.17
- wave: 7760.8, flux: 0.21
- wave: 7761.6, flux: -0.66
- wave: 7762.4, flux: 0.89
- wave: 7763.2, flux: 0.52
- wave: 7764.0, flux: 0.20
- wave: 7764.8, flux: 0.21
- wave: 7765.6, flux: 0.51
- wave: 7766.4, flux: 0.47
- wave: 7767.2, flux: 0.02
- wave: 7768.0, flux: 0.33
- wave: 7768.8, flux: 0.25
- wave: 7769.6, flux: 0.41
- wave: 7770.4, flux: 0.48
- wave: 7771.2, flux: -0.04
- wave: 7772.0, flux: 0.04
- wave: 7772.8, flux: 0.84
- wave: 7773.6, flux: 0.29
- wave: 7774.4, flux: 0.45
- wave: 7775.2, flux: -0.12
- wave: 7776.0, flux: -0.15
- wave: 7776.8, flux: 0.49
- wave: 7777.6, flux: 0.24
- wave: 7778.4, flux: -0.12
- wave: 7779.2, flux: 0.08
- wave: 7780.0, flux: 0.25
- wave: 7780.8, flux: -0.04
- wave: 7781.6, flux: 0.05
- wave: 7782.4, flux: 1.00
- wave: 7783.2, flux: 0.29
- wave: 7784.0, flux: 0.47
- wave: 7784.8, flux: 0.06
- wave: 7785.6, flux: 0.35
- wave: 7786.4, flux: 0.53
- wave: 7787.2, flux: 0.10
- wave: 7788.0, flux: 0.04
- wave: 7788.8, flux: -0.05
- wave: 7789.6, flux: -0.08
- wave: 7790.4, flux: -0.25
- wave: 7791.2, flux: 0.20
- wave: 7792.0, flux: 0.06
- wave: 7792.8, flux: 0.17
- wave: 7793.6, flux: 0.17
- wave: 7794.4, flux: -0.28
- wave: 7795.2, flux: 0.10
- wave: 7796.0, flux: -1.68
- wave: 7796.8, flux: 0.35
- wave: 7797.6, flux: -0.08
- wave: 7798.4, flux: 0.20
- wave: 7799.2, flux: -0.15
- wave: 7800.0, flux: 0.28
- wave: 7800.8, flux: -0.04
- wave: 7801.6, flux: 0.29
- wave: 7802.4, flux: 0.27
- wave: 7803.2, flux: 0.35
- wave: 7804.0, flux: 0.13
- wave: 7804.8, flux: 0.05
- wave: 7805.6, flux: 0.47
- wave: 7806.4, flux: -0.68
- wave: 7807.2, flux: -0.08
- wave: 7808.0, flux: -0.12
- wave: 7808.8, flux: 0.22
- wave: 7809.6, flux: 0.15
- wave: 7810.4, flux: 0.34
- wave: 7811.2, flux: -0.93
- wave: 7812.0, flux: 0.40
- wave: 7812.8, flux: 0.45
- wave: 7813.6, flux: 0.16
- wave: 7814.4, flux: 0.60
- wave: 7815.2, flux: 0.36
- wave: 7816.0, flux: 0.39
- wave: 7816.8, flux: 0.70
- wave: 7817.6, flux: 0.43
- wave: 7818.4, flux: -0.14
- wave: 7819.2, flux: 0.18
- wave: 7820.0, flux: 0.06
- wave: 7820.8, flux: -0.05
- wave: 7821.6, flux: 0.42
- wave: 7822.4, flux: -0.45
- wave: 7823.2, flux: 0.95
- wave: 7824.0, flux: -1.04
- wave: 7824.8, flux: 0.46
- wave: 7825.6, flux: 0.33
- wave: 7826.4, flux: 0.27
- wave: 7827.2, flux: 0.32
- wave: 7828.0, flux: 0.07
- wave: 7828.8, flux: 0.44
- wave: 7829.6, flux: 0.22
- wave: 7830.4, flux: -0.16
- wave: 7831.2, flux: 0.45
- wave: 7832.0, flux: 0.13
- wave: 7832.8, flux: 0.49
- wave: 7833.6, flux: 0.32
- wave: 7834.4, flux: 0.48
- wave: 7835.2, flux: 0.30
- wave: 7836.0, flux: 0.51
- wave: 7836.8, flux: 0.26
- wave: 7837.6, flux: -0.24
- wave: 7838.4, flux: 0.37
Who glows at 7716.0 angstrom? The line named [O II] 3727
